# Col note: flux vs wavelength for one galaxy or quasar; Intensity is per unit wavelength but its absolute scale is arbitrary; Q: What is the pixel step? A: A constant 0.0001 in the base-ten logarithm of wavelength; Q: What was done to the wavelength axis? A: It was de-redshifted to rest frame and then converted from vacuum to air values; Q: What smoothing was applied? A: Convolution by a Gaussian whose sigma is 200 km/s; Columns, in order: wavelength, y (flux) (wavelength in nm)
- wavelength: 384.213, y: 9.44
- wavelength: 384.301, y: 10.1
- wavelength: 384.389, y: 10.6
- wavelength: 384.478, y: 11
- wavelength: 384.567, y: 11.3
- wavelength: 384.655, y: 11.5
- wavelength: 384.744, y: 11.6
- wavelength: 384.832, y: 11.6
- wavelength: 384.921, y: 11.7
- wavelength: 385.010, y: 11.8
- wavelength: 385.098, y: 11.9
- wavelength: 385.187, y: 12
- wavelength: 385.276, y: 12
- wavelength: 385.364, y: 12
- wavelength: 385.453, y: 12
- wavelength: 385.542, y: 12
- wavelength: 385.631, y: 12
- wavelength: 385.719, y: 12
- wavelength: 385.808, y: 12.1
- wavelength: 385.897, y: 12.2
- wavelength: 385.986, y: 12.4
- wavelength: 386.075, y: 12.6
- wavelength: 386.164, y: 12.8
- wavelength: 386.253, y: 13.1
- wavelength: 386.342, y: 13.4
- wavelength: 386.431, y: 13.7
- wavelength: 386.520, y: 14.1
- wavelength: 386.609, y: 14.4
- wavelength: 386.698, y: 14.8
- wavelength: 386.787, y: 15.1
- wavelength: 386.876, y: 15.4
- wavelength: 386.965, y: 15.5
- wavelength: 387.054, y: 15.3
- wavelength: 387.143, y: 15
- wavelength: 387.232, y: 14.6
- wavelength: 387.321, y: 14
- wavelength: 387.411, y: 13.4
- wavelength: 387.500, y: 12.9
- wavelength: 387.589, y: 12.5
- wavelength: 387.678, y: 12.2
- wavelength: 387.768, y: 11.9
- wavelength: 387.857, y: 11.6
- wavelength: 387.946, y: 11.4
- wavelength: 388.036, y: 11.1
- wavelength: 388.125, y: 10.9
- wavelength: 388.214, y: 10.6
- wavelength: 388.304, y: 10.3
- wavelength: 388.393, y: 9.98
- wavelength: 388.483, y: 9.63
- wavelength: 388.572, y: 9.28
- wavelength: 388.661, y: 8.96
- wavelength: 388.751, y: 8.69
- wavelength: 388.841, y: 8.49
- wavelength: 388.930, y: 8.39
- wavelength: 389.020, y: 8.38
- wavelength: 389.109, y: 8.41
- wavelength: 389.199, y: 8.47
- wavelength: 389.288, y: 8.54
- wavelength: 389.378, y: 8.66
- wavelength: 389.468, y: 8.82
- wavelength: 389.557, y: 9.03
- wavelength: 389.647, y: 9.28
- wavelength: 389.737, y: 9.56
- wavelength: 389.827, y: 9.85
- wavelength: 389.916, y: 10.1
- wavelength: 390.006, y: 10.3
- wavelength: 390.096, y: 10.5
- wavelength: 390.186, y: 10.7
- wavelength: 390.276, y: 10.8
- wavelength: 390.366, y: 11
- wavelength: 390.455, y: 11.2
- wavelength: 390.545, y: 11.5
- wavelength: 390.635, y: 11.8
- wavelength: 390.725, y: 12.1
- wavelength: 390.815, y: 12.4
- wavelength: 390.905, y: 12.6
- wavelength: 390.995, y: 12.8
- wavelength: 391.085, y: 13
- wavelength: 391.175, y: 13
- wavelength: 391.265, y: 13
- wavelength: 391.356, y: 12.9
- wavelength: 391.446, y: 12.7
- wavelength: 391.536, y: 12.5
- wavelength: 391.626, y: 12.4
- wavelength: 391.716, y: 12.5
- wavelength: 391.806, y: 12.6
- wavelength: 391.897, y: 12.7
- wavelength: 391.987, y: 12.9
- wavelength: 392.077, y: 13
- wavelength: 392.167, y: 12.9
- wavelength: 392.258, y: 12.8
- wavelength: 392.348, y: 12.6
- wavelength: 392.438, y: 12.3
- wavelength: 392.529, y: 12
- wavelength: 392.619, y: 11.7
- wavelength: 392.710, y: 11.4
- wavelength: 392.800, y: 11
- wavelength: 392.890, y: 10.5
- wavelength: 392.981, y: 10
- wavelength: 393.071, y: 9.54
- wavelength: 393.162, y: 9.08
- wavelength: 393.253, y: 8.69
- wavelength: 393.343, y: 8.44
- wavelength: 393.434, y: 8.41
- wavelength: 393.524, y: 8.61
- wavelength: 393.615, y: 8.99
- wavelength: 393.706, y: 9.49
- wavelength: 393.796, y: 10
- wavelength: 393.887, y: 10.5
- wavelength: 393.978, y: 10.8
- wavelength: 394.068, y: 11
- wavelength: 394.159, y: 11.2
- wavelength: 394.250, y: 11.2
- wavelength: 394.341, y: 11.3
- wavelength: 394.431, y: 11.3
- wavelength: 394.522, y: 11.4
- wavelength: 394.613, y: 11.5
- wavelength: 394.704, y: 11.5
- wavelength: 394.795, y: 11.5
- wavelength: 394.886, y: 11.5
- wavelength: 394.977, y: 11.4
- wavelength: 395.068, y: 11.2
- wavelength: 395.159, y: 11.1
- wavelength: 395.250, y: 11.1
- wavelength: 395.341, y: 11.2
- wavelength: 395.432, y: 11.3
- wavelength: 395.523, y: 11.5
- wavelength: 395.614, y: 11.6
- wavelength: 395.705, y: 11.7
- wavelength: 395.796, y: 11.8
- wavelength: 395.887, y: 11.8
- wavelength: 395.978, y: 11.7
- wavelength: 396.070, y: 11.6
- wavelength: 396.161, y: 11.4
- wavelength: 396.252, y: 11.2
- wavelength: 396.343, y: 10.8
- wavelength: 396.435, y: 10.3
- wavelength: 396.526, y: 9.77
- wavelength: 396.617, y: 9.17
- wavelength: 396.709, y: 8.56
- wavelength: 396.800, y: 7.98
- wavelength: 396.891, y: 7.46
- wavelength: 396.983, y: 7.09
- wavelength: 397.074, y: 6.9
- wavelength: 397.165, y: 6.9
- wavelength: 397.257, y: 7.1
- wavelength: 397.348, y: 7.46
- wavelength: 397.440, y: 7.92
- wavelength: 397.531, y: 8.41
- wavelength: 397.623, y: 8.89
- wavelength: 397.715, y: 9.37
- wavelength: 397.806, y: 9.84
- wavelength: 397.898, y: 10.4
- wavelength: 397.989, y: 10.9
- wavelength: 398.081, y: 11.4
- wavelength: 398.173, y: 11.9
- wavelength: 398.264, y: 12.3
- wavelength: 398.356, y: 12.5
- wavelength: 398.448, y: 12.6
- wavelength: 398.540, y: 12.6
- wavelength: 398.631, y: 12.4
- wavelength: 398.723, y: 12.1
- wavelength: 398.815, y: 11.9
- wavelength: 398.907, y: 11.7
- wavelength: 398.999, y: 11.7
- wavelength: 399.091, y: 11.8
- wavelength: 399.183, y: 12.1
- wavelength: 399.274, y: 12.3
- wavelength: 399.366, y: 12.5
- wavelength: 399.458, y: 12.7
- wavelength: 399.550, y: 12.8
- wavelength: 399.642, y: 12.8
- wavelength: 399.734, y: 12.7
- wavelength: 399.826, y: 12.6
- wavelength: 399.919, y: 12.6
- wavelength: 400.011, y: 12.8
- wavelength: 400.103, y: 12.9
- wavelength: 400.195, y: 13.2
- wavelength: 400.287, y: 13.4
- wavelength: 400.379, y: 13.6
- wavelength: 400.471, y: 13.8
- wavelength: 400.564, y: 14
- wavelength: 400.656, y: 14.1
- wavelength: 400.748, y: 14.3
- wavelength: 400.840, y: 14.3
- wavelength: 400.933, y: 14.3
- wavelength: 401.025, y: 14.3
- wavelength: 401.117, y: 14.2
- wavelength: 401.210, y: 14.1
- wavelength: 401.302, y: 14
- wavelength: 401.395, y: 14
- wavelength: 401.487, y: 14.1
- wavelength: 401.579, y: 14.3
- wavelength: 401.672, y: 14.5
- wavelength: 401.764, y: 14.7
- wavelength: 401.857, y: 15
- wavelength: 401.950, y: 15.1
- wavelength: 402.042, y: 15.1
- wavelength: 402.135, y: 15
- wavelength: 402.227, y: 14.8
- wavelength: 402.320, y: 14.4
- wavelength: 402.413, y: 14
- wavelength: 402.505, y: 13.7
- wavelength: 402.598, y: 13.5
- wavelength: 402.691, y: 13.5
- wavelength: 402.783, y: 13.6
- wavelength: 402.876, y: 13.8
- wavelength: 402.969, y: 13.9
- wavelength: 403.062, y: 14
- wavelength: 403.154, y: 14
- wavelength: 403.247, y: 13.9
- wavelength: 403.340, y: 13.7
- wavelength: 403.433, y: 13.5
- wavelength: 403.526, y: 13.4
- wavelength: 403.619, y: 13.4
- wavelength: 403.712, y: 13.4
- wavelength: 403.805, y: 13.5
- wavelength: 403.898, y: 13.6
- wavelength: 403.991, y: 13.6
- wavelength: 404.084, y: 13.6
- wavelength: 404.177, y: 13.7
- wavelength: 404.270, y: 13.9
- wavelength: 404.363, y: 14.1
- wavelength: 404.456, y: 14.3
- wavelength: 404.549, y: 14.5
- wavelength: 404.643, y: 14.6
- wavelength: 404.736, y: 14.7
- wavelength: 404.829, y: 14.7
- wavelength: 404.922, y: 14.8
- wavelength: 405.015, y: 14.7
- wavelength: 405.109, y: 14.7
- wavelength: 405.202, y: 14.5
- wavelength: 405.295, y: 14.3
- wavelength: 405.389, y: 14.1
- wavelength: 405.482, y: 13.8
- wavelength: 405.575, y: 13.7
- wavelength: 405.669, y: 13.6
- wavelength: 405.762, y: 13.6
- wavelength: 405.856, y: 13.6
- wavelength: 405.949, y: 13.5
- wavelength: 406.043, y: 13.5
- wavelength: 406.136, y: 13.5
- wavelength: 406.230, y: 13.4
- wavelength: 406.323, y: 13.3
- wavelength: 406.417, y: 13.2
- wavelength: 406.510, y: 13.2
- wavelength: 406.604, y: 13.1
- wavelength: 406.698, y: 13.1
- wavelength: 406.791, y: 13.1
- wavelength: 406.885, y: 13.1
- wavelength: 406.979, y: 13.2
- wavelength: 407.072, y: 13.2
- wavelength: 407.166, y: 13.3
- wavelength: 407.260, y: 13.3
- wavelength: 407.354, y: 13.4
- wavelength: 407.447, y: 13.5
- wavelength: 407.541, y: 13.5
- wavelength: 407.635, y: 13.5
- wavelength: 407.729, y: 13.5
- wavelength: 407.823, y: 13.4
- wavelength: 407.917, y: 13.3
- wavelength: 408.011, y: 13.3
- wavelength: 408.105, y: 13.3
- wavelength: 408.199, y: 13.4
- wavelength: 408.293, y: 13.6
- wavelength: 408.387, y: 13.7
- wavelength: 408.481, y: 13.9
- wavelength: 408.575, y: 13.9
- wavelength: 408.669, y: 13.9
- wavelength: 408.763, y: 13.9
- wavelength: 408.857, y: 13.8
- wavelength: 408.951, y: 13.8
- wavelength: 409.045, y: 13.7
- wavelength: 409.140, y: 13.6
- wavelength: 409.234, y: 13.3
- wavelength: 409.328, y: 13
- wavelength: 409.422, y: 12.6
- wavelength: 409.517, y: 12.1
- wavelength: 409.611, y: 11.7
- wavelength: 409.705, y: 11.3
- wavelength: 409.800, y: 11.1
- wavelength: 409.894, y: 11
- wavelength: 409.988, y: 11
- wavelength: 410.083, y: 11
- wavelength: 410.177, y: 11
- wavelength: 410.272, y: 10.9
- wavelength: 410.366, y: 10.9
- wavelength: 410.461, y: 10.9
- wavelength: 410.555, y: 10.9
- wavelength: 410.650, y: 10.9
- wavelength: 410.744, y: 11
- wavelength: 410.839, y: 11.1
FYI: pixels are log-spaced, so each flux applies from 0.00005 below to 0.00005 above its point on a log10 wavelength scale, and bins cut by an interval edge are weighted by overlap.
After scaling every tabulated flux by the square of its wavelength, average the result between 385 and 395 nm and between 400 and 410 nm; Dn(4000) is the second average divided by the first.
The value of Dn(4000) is 1.29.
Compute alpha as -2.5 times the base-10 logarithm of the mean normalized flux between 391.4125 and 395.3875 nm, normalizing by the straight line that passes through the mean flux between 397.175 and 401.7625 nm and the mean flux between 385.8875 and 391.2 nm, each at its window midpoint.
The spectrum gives 0.07 mag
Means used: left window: 11.5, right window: 12.3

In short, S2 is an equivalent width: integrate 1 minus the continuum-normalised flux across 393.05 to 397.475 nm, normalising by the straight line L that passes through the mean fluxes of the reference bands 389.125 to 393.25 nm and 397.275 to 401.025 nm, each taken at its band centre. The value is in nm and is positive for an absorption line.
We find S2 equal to 0.59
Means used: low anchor 11.3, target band 10.1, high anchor 12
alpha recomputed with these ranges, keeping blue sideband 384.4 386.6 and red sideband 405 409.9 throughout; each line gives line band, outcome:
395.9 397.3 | 0.35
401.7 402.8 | -0.10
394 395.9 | 0.12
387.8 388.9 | 0.22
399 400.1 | 0.04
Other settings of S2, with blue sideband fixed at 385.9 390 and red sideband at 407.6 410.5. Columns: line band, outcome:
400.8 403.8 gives -0.44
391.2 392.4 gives -0.10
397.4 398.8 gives 0.13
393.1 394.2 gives 0.21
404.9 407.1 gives -0.20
